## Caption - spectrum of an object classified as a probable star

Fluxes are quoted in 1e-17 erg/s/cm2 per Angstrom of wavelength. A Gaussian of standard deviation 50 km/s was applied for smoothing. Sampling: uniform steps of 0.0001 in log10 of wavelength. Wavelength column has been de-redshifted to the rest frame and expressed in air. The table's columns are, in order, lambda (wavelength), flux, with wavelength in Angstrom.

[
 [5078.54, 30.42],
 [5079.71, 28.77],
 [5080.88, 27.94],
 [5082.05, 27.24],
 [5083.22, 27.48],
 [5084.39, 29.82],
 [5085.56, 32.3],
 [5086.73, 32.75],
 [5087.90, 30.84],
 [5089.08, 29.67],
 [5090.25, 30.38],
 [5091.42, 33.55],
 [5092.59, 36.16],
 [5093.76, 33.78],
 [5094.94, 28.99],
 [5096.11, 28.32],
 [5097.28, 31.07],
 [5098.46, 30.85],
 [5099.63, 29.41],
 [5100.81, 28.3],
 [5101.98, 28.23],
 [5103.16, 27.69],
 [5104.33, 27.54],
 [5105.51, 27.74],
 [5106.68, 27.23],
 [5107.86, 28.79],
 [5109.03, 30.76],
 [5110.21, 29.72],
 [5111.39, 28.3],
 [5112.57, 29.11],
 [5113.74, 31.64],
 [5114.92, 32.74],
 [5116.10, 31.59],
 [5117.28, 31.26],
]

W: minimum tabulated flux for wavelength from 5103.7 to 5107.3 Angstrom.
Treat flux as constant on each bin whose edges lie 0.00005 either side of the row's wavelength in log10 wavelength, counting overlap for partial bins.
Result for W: 27.23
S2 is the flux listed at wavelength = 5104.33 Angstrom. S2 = 27.54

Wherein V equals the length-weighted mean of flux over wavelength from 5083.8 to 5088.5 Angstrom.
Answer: 31.4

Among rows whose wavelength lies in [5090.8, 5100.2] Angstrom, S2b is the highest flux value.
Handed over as 36.16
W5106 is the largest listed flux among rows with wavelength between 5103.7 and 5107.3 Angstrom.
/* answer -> 27.74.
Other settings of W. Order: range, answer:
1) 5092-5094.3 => 33.78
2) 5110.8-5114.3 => 28.3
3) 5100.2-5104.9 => 27.54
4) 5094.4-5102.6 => 28.23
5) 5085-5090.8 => 29.67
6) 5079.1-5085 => 27.24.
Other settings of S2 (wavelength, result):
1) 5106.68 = 27.23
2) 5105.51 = 27.74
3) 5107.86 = 28.79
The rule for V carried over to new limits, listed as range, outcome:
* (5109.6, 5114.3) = 29.7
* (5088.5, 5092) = 31.2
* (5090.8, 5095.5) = 33.1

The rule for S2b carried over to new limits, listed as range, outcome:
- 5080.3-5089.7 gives 32.75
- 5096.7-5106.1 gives 31.07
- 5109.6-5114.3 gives 31.64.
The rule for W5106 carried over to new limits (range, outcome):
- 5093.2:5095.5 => 33.78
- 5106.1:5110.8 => 30.76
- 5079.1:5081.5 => 28.77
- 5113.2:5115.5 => 32.74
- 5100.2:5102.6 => 28.3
